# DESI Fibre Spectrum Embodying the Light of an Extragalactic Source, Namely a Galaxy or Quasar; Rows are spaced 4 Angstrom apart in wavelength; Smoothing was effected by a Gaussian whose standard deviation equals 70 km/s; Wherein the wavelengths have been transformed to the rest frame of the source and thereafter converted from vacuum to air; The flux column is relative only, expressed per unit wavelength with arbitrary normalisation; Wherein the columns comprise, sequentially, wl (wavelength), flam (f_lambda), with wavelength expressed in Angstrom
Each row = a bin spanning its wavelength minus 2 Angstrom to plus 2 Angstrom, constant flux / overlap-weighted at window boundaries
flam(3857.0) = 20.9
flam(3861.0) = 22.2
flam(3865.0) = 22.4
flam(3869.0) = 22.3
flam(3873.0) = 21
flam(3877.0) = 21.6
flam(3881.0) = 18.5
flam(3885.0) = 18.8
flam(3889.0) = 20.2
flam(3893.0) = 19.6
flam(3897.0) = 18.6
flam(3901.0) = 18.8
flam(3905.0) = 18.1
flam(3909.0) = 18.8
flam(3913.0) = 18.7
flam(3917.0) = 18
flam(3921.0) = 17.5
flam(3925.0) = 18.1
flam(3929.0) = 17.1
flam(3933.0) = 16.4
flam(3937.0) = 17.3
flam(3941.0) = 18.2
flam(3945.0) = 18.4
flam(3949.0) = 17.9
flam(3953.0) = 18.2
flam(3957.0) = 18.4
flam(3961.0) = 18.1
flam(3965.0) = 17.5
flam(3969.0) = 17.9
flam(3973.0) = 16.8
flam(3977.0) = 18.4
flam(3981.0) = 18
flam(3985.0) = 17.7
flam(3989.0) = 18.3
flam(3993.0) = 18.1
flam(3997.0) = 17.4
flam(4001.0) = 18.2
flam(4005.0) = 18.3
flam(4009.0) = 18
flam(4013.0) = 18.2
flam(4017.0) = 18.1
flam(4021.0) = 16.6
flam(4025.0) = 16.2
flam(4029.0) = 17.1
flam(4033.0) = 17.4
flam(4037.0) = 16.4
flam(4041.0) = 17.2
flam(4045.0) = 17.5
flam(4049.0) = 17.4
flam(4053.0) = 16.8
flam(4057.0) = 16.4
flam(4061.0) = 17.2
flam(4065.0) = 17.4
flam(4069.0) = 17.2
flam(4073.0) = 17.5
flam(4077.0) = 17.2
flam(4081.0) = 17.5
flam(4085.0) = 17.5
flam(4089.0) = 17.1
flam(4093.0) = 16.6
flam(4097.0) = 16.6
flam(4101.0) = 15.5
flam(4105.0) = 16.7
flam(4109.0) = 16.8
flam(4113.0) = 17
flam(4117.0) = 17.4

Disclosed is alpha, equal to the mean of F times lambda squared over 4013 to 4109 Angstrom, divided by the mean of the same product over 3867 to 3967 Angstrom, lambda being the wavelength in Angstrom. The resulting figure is 0.98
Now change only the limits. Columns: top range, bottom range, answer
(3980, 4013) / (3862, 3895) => 0.93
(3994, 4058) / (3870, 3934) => 0.98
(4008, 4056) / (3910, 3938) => 1.03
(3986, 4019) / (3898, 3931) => 1.04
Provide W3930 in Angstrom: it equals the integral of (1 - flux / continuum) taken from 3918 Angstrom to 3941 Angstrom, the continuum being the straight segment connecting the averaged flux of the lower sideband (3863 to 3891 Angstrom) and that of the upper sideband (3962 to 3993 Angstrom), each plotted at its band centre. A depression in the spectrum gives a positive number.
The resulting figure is 2.2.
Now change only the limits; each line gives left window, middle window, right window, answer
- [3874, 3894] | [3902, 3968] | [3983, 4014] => 3.7 Angstrom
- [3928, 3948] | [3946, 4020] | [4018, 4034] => -3.3 Angstrom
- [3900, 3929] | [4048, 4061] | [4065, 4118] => 0.3 Angstrom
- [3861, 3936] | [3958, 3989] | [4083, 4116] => 0.8 Angstrom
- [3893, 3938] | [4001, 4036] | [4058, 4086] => 0.1 Angstrom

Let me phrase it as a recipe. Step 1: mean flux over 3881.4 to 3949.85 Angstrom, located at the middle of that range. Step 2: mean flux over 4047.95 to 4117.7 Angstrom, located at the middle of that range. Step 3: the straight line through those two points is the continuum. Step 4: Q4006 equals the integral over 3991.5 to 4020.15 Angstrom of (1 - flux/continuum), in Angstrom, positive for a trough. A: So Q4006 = -0.7 Angstrom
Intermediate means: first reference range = 18.3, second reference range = 17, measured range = 18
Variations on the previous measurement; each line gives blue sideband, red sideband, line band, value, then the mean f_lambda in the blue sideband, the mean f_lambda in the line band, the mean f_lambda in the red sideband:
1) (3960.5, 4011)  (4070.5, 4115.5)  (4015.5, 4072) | 1.0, 17.9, 17.1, 16.9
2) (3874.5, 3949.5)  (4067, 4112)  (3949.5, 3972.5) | 0.2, 18.5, 17.9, 16.9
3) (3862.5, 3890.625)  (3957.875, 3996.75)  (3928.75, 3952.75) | 1.6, 20.7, 17.6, 17.9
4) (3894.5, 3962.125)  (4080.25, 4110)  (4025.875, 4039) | 0.3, 18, 16.9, 16.8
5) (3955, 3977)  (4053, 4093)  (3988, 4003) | -0.3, 17.8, 18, 17.2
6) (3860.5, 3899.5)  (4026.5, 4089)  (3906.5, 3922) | 1.2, 20.4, 18.3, 17.2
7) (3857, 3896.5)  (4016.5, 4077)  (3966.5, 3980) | 0.7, 20.7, 17.7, 17.1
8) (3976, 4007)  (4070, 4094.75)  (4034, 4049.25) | 0.4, 18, 17.1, 17.2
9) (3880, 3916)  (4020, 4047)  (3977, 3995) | -0.5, 18.9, 18.1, 16.9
